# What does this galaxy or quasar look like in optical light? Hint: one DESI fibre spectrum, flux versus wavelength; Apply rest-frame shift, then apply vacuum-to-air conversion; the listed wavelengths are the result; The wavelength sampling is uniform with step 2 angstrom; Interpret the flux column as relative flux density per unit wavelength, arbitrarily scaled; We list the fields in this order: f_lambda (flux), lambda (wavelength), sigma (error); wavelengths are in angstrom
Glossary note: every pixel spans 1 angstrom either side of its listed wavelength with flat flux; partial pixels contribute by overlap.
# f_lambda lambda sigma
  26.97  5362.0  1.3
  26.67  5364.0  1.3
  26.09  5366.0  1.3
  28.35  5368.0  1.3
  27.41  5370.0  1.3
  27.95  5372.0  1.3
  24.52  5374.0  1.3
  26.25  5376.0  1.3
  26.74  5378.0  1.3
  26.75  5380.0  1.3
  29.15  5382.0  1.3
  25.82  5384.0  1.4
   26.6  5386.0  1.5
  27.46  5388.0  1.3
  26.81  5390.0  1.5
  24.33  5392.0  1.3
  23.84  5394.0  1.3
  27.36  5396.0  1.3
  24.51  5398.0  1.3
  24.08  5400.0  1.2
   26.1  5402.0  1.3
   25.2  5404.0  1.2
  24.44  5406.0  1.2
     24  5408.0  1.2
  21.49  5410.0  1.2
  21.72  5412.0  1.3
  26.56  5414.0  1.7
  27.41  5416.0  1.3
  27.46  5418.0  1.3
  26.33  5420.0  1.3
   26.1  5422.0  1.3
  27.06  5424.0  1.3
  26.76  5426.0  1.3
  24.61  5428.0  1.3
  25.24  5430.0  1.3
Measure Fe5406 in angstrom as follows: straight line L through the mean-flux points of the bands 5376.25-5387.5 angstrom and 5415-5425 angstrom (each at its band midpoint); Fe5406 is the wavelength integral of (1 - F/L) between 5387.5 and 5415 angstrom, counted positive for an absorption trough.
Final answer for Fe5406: 2.2 angstrom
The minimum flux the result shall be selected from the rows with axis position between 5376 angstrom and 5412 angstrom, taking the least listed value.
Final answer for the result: 21.49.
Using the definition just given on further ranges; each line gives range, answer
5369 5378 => 24.52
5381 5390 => 25.82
